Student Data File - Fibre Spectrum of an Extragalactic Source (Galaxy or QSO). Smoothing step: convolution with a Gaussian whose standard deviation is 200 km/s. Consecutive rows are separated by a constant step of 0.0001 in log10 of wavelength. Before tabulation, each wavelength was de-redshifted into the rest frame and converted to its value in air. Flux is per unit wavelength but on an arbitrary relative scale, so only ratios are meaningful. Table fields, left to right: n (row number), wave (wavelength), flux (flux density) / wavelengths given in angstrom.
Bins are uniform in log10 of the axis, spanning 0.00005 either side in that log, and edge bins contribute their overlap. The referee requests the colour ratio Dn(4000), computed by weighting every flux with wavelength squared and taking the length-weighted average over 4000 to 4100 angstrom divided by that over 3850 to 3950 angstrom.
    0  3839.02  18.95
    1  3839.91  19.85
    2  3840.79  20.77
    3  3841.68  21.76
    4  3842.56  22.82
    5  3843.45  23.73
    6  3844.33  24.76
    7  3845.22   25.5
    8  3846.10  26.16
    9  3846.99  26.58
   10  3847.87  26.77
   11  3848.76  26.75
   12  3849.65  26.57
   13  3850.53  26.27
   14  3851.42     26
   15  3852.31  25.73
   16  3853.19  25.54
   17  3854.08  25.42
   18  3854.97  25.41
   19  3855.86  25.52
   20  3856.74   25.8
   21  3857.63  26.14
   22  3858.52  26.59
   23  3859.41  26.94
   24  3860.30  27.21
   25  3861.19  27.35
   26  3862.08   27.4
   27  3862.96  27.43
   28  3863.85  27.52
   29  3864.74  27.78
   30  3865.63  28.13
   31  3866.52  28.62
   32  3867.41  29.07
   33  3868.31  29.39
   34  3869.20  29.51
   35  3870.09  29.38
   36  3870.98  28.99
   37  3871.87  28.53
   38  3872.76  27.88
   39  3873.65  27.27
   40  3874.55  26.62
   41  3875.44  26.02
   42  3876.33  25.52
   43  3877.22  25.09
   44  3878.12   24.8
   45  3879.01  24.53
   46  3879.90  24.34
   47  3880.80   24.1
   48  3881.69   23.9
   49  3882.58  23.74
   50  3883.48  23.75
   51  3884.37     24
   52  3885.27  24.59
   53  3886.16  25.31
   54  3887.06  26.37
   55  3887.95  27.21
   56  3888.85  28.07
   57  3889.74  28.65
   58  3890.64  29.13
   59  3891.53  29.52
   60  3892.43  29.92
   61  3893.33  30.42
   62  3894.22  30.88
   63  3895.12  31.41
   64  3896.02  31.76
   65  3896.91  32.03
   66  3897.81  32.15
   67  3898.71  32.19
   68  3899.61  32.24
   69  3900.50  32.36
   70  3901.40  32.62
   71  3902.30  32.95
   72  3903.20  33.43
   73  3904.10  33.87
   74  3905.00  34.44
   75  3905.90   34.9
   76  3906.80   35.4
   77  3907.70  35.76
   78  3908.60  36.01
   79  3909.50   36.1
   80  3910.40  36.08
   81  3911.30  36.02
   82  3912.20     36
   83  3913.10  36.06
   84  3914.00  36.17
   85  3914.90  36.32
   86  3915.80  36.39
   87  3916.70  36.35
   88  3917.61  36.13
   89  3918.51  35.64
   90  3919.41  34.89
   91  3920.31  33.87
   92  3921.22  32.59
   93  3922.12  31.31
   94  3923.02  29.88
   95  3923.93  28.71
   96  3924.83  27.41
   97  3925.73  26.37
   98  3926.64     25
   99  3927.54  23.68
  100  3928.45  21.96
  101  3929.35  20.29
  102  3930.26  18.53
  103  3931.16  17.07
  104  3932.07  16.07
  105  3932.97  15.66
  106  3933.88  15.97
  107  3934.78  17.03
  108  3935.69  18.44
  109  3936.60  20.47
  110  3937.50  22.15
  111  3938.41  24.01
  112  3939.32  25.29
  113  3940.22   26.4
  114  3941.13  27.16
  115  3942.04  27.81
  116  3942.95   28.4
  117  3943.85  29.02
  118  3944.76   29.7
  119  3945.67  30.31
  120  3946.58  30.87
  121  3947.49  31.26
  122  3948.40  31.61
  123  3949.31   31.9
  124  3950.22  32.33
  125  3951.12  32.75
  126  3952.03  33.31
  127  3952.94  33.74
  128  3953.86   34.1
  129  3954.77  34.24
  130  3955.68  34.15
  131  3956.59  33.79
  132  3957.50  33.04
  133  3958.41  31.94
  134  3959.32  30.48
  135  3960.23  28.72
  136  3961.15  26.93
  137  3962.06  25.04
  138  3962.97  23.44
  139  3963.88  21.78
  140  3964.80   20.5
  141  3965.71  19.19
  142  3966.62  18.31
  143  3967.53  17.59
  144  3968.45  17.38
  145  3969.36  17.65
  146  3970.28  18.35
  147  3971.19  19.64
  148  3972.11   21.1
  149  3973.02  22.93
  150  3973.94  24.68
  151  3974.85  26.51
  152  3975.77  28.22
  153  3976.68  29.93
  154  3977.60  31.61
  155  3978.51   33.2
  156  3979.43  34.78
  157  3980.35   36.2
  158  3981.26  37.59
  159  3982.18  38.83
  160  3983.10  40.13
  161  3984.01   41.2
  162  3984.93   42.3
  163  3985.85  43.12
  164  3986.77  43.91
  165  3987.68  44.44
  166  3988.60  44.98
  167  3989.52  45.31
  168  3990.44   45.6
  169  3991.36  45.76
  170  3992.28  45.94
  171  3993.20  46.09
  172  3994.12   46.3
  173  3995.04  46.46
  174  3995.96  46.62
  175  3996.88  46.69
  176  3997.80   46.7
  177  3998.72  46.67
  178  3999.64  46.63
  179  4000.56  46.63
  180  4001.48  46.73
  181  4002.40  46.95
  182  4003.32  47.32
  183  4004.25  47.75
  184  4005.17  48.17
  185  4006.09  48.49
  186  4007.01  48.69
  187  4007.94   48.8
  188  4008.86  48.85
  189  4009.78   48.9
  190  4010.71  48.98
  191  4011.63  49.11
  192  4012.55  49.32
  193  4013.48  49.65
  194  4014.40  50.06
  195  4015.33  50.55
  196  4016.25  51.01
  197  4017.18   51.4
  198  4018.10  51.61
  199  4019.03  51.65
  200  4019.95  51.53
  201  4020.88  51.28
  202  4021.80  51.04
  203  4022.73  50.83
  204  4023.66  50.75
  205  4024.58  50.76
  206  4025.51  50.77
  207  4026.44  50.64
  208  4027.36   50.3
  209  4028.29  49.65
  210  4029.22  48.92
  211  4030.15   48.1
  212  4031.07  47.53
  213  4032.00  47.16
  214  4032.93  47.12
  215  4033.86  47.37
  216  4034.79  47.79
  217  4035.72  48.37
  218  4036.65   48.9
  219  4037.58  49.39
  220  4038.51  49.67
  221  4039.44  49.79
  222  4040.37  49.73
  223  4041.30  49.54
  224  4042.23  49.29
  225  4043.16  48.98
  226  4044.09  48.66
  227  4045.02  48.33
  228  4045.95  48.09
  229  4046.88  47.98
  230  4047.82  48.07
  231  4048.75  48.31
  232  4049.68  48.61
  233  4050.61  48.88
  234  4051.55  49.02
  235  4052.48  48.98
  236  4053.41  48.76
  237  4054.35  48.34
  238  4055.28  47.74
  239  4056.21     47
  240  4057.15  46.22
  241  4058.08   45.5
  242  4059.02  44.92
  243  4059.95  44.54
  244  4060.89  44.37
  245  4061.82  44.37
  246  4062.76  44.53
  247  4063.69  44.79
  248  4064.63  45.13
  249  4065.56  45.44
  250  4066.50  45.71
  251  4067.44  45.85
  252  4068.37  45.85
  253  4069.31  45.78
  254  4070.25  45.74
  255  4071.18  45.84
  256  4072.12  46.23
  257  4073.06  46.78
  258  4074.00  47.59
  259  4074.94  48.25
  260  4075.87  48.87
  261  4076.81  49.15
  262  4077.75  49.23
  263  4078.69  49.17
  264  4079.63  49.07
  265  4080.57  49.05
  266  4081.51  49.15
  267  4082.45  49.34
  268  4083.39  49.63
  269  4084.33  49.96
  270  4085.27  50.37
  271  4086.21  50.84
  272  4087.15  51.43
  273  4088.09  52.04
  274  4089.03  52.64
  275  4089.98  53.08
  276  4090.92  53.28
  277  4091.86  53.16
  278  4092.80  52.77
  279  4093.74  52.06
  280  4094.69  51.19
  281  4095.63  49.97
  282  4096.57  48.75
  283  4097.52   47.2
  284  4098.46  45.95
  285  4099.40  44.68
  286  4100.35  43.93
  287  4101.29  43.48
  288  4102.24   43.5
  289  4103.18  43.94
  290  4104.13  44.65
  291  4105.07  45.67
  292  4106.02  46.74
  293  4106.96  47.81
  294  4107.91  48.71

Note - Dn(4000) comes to 1.85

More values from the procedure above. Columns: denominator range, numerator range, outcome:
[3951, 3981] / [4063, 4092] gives 1.89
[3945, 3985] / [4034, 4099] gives 1.75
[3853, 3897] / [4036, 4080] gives 1.91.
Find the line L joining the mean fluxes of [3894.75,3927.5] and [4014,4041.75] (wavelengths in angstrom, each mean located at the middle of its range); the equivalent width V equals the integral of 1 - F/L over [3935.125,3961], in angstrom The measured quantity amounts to 6.1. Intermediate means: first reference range 33.2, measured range 29.5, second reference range 49.8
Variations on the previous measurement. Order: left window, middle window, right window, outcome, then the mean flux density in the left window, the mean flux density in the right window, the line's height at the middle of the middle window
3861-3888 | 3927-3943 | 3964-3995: 4.8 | 26.6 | 33.1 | 30.3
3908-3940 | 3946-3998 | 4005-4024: 8.9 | 28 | 50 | 39.7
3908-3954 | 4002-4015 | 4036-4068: -2.5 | 28.8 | 47.5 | 40.8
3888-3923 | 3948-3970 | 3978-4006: 6.7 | 33.3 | 44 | 39.9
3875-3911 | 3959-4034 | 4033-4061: 2.8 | 29.7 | 48.1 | 42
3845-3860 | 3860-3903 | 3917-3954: -2.7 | 26.1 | 27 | 26.4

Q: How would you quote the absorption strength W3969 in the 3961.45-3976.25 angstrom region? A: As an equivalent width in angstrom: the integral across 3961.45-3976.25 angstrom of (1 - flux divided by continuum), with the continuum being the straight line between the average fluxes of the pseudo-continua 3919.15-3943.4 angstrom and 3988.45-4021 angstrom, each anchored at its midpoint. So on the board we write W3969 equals 6.09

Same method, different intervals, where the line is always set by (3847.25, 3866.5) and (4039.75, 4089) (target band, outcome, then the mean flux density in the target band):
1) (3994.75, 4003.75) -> -1.2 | 46.8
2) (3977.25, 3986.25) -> 0.3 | 37.9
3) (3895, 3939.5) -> 4.1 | 29.5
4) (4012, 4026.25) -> -2.5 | 50.8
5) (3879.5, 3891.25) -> 1.5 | 25.7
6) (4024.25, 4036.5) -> -1.2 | 48.8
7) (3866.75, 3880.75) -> 0.6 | 27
